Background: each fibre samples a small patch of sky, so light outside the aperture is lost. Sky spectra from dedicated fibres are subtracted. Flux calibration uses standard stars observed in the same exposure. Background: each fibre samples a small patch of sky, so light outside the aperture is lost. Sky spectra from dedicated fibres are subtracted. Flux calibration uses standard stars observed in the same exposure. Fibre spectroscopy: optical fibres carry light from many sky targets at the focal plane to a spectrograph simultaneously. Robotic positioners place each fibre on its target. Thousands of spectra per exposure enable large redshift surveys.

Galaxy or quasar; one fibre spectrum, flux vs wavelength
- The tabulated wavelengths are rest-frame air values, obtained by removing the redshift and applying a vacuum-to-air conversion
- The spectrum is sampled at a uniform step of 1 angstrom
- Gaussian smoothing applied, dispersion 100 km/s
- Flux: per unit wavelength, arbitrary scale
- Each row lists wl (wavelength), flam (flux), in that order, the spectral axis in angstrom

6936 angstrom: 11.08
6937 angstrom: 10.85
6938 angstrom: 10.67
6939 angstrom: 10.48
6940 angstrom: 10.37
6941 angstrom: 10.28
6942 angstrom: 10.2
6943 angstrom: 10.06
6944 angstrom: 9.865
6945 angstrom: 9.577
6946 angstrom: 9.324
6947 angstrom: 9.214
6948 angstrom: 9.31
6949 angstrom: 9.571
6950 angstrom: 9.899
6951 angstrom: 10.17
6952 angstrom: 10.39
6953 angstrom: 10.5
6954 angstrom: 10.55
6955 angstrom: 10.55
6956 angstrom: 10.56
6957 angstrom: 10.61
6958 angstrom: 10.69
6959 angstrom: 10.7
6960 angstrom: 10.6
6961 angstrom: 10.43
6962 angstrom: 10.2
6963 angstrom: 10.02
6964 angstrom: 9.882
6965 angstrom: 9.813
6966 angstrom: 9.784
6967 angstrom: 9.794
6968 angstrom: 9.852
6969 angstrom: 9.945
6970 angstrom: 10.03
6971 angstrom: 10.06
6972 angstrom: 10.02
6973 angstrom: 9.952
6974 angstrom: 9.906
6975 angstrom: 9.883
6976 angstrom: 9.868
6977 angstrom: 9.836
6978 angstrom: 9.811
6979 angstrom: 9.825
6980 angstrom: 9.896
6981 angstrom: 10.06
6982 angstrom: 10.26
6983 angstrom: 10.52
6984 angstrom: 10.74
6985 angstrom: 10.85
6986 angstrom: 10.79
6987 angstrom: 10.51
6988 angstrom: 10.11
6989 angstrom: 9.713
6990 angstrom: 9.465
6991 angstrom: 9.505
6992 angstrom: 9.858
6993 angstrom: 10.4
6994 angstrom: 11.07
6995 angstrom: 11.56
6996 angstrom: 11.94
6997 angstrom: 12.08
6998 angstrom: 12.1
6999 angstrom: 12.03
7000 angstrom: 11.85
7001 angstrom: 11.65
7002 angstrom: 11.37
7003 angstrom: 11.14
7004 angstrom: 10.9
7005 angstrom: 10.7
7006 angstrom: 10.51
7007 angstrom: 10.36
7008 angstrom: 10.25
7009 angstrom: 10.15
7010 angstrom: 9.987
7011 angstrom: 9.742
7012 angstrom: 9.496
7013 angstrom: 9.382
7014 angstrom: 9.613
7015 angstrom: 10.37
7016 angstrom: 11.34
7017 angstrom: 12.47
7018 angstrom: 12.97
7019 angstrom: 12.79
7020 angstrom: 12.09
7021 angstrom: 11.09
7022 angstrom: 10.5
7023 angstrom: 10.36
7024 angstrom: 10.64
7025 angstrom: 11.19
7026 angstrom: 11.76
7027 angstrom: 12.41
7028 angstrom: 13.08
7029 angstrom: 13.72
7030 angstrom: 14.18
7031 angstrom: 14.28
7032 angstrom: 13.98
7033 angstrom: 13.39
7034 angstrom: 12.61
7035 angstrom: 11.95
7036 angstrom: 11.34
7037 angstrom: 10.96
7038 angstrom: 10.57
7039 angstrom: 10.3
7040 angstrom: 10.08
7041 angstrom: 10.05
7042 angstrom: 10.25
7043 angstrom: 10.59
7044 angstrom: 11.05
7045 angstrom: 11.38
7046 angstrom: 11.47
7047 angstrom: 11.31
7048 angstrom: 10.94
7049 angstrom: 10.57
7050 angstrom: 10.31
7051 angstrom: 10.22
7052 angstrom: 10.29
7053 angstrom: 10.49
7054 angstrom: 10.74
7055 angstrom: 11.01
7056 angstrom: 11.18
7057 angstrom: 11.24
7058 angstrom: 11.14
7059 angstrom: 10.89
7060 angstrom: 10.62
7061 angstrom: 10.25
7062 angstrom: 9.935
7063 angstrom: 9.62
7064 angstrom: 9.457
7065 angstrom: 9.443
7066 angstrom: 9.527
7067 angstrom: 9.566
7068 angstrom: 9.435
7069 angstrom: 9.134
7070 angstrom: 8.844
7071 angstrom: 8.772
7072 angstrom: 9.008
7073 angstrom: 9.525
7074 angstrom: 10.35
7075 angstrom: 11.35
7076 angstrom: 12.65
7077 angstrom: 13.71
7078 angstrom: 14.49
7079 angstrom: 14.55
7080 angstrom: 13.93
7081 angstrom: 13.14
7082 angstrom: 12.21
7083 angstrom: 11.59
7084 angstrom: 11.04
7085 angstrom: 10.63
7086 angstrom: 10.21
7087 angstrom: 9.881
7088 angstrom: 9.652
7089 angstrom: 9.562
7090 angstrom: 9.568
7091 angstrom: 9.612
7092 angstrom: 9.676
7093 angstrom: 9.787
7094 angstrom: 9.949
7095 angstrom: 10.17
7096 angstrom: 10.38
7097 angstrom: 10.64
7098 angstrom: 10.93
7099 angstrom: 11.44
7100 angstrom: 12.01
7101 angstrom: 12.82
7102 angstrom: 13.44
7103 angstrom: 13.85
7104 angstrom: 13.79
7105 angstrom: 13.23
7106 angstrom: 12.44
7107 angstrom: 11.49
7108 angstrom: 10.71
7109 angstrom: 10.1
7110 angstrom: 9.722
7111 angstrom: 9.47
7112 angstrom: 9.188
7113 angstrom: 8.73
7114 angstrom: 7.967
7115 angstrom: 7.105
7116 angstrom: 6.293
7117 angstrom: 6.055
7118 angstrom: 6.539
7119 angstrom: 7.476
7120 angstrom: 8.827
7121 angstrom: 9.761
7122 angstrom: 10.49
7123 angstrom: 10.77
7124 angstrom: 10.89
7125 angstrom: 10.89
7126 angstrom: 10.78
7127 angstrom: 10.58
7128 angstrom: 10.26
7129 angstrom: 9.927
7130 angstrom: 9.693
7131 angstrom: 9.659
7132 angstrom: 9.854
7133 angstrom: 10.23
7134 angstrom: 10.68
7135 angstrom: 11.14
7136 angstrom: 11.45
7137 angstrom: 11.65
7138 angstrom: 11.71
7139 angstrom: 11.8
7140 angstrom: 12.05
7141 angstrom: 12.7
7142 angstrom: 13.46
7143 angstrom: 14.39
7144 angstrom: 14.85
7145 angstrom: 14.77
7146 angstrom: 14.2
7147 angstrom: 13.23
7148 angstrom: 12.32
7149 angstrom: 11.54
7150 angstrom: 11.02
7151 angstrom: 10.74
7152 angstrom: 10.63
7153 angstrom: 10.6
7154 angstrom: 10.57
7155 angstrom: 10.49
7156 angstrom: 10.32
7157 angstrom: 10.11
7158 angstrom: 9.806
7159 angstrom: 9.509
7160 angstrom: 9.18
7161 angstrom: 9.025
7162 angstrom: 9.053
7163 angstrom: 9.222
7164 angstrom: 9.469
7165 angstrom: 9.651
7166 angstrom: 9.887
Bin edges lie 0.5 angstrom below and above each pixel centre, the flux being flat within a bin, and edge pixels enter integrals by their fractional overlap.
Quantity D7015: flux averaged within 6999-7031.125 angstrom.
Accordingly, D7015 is 11.3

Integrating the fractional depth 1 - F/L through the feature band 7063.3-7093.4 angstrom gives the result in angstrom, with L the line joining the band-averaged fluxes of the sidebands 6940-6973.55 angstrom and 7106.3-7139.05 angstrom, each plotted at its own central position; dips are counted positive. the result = -2.6 angstrom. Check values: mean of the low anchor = 10.1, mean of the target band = 10.7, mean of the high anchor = 9.74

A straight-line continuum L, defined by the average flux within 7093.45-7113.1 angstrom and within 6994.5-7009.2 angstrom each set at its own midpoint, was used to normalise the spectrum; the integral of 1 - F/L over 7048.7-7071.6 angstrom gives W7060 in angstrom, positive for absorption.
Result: 2.4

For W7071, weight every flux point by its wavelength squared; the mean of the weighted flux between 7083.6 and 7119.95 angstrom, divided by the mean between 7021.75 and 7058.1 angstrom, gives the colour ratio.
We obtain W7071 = 0.9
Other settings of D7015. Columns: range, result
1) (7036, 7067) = 10.5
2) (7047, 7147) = 10.8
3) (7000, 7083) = 11.1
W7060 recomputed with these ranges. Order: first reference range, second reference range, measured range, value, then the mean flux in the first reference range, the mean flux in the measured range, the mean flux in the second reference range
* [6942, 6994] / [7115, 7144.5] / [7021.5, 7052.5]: -3.7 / 10.1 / 11.5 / 10.5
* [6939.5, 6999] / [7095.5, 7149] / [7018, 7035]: -3.1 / 10.2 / 12.4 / 10.9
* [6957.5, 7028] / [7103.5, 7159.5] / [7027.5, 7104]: -3.2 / 10.6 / 11.1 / 10.7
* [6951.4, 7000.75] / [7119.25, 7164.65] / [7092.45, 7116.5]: 0.4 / 10.4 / 10.7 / 11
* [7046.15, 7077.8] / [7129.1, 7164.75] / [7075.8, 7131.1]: 0.8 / 10.4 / 10.6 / 11.2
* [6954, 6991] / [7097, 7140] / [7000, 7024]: -1.5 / 10.2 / 10.9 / 10.4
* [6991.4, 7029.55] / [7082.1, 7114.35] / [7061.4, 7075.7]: 1.7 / 11.2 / 9.62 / 10.8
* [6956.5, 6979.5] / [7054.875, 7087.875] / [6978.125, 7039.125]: -4.6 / 10.1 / 11.2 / 10.8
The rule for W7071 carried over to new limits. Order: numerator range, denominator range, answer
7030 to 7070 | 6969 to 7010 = 1.05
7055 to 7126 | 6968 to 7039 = 0.98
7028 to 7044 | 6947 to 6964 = 1.19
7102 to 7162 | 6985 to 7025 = 1.02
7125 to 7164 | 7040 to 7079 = 1.07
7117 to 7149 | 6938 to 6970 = 1.16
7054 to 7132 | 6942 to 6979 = 1.08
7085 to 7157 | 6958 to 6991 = 1.11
